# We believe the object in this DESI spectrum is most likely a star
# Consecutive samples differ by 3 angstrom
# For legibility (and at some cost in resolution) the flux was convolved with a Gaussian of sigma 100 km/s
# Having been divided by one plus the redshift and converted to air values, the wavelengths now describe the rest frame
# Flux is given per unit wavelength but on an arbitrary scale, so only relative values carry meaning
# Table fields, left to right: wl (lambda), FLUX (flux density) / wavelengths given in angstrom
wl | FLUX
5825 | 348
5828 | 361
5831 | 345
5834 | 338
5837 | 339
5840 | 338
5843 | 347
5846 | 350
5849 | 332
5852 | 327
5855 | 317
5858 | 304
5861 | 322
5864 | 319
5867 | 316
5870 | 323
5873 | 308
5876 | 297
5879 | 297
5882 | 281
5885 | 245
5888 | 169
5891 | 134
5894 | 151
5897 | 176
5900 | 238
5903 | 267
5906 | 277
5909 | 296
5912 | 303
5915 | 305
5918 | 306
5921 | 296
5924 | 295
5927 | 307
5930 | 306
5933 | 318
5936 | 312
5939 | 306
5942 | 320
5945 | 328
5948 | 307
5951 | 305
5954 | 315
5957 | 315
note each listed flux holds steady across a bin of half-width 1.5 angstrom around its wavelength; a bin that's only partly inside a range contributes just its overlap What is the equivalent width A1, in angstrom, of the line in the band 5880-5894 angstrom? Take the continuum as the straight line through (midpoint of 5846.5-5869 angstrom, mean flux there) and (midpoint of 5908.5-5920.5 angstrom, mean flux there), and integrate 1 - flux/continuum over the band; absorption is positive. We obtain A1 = 4.8 angstrom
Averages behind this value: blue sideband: 321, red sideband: 302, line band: 204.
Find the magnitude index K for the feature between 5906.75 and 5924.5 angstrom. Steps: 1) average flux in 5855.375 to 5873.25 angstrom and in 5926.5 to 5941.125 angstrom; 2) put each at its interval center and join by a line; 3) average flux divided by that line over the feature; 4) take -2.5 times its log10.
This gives 0.04 mag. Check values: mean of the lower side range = 316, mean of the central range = 299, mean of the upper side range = 310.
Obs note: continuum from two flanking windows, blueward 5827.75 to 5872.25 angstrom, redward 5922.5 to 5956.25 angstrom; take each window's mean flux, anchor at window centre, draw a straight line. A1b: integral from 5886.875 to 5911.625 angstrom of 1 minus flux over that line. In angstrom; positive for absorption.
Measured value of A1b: 7.8 angstrom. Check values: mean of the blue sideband 331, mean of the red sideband 311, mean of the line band 218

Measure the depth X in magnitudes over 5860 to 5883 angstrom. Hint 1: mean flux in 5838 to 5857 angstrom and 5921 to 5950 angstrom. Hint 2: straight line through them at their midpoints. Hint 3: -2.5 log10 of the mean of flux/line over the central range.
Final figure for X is 0.067 mag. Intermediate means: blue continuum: 334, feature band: 308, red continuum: 310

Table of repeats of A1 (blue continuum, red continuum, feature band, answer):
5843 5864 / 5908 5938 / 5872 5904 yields 8.6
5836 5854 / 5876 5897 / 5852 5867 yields -1.1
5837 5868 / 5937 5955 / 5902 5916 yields 1.3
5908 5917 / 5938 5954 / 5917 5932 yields 0.2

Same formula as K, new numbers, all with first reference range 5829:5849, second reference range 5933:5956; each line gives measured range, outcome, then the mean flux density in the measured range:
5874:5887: 0.19 mag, 277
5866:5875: 0.06 mag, 315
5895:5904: 0.42 mag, 221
